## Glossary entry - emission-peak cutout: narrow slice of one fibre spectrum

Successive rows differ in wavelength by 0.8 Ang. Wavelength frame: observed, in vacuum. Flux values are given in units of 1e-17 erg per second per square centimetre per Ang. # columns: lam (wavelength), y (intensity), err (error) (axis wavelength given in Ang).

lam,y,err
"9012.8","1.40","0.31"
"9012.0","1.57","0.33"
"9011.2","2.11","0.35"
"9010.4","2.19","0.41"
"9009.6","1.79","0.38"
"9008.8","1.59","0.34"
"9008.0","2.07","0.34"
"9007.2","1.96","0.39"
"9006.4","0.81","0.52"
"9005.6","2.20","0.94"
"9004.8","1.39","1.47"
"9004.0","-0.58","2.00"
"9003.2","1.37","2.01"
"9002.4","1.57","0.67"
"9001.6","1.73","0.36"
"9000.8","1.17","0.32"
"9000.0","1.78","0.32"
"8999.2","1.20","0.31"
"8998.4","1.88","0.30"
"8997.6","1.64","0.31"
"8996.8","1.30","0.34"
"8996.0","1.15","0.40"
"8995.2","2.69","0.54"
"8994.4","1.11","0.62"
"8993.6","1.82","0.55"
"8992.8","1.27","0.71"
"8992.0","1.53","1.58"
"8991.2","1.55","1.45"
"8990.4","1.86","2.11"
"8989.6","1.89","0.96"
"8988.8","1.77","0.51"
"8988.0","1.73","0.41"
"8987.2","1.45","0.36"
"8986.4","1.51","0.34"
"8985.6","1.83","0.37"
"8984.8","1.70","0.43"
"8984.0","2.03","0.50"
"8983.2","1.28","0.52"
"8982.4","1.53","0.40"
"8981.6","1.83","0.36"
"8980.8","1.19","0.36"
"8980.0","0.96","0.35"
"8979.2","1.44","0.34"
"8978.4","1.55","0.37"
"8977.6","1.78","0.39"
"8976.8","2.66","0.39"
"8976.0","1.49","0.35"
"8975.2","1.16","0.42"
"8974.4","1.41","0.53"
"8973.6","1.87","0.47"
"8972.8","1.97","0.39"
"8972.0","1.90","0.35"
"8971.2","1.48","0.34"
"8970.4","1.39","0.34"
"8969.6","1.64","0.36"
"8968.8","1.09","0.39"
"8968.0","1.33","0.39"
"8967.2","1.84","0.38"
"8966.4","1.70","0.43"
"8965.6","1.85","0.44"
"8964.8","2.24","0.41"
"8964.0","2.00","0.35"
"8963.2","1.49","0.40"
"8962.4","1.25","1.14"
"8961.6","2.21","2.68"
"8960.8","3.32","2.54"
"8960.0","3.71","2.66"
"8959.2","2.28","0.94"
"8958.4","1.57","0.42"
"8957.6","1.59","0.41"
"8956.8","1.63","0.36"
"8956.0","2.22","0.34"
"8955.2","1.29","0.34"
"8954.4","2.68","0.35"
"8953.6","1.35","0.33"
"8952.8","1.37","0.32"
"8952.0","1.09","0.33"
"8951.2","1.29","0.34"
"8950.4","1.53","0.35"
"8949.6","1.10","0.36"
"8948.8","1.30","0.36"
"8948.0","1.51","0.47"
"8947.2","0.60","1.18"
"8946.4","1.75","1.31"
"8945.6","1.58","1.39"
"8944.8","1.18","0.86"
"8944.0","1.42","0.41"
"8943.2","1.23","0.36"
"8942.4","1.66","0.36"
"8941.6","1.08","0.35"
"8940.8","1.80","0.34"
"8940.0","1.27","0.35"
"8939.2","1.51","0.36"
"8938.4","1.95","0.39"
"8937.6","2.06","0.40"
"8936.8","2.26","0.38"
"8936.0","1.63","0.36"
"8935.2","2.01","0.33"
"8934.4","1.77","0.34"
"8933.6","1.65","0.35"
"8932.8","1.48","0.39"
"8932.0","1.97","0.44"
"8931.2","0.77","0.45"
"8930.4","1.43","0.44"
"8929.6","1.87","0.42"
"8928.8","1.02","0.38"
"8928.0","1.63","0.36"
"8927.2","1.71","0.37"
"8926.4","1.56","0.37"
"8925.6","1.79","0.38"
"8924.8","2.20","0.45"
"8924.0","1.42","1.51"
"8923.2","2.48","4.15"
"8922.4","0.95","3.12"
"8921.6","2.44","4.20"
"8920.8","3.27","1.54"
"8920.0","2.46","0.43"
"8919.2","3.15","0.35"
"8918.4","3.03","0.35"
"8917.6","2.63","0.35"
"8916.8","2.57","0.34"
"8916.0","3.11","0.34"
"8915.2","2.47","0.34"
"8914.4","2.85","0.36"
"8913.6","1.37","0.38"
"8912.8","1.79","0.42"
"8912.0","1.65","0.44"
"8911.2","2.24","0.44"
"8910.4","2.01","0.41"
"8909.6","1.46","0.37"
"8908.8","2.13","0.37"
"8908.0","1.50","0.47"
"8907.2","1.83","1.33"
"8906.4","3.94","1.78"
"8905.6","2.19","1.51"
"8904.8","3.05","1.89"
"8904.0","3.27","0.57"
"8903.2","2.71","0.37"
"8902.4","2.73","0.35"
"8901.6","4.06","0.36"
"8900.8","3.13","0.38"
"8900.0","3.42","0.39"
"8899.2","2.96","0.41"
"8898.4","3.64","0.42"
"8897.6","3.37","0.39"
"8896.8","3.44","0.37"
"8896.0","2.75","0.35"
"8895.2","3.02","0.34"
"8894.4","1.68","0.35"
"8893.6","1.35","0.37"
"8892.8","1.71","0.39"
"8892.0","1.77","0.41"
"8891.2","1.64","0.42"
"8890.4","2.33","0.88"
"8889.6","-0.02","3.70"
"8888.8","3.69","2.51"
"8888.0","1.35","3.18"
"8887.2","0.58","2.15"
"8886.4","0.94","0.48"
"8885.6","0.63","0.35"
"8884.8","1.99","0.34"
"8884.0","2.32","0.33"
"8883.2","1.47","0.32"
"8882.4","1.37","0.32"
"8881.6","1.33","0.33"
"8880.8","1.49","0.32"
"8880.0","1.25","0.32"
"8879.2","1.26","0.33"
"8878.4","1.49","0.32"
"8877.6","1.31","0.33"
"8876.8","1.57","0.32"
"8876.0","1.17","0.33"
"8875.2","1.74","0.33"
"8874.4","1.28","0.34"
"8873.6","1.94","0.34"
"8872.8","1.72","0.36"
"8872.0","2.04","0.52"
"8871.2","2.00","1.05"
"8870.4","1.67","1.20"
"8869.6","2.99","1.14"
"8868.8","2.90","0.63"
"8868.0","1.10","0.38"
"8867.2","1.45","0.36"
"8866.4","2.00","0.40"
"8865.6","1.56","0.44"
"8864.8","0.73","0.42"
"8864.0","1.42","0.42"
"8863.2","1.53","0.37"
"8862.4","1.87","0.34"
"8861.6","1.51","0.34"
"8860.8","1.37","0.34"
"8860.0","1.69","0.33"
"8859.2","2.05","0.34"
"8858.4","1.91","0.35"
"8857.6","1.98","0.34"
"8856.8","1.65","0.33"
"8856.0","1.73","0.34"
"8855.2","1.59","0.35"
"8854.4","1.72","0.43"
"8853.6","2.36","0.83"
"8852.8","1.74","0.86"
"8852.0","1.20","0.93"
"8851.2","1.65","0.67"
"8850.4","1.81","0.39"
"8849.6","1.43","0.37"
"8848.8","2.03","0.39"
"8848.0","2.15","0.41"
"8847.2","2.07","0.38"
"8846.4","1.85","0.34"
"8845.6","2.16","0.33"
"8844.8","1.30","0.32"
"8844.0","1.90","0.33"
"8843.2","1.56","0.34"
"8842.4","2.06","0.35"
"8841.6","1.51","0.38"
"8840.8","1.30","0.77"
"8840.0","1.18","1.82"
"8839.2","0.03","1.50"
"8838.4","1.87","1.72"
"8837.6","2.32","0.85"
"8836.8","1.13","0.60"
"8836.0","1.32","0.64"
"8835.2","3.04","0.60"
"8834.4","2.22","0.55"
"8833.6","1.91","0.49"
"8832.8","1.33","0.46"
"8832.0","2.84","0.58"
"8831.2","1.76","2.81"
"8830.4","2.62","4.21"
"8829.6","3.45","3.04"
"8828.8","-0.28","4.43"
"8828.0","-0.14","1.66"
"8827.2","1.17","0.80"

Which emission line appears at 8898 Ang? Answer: [S II] 6716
